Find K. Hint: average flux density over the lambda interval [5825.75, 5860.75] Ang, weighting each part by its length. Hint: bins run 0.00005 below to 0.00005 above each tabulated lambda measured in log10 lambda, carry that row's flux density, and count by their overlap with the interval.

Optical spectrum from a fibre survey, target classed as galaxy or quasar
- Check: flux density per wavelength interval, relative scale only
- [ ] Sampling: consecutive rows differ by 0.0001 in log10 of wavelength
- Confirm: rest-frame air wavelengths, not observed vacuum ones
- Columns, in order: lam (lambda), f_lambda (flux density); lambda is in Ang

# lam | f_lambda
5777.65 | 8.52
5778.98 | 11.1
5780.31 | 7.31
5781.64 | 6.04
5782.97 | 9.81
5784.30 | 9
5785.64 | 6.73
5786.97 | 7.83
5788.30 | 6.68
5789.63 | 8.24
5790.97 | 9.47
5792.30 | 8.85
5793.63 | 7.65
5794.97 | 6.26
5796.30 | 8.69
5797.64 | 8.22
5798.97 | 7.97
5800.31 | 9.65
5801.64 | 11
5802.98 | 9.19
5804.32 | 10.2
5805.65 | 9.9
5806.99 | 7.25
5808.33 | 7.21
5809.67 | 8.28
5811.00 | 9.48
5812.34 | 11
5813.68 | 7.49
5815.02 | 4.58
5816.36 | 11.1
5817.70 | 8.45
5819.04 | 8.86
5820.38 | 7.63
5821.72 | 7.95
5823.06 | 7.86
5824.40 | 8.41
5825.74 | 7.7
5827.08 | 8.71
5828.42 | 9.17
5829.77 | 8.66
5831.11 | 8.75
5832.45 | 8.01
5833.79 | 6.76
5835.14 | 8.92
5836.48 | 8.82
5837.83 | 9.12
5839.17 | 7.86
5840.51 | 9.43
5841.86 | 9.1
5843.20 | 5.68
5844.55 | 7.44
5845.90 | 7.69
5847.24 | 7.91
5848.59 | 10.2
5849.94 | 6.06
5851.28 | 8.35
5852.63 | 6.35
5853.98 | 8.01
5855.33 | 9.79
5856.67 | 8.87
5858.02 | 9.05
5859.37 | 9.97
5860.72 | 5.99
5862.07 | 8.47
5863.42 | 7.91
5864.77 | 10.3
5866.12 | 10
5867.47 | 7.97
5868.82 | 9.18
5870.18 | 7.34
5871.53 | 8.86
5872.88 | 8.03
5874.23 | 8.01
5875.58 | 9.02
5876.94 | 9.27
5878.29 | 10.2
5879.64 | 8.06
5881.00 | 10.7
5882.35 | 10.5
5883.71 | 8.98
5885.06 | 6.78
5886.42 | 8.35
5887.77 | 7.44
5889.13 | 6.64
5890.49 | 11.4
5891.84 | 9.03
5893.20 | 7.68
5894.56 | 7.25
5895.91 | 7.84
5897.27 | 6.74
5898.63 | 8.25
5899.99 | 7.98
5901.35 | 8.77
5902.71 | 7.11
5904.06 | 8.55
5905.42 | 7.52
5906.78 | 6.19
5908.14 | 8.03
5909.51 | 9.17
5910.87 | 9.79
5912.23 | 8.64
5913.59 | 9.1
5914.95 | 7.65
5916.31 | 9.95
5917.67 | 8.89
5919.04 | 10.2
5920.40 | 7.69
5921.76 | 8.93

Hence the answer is 8.29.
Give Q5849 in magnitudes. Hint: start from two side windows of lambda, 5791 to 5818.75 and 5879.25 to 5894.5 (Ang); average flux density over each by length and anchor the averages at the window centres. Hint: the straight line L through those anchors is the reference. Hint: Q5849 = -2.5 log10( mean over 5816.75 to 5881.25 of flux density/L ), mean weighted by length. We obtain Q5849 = 0.03 mag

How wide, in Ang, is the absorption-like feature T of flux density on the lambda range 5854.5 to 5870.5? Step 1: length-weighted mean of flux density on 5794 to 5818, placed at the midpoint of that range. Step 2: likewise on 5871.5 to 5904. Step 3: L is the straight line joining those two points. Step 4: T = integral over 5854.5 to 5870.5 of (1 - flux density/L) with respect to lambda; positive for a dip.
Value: -0.5 Ang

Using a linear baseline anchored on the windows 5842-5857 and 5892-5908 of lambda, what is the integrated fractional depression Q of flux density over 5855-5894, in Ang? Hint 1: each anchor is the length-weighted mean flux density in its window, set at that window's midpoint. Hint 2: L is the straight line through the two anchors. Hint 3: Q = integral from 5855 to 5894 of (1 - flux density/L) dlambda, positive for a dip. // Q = -4.8 Ang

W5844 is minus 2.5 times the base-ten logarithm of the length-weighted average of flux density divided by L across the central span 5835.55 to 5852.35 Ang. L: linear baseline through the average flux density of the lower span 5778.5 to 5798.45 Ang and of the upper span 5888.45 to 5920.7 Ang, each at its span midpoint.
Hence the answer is 0.014 mag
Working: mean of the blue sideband 8.1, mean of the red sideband 8.34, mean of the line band 8.11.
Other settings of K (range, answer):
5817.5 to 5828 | 8.21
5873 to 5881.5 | 9.1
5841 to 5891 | 8.48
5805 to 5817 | 8.46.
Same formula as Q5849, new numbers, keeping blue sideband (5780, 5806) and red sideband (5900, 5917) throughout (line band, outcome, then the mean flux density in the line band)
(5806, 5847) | 0.02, 8.25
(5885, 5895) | 0.03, 8.17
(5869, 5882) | -0.06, 8.89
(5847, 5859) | 0.01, 8.34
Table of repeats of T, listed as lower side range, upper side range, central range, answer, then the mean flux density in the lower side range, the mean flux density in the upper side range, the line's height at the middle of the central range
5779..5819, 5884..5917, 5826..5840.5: -0.25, 8.45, 8.17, 8.36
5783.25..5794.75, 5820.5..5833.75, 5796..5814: -1.92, 8.04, 8.26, 8.13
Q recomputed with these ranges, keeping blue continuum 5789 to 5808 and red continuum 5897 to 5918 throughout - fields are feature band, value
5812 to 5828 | 0.7 Ang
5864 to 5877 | -0.5 Ang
